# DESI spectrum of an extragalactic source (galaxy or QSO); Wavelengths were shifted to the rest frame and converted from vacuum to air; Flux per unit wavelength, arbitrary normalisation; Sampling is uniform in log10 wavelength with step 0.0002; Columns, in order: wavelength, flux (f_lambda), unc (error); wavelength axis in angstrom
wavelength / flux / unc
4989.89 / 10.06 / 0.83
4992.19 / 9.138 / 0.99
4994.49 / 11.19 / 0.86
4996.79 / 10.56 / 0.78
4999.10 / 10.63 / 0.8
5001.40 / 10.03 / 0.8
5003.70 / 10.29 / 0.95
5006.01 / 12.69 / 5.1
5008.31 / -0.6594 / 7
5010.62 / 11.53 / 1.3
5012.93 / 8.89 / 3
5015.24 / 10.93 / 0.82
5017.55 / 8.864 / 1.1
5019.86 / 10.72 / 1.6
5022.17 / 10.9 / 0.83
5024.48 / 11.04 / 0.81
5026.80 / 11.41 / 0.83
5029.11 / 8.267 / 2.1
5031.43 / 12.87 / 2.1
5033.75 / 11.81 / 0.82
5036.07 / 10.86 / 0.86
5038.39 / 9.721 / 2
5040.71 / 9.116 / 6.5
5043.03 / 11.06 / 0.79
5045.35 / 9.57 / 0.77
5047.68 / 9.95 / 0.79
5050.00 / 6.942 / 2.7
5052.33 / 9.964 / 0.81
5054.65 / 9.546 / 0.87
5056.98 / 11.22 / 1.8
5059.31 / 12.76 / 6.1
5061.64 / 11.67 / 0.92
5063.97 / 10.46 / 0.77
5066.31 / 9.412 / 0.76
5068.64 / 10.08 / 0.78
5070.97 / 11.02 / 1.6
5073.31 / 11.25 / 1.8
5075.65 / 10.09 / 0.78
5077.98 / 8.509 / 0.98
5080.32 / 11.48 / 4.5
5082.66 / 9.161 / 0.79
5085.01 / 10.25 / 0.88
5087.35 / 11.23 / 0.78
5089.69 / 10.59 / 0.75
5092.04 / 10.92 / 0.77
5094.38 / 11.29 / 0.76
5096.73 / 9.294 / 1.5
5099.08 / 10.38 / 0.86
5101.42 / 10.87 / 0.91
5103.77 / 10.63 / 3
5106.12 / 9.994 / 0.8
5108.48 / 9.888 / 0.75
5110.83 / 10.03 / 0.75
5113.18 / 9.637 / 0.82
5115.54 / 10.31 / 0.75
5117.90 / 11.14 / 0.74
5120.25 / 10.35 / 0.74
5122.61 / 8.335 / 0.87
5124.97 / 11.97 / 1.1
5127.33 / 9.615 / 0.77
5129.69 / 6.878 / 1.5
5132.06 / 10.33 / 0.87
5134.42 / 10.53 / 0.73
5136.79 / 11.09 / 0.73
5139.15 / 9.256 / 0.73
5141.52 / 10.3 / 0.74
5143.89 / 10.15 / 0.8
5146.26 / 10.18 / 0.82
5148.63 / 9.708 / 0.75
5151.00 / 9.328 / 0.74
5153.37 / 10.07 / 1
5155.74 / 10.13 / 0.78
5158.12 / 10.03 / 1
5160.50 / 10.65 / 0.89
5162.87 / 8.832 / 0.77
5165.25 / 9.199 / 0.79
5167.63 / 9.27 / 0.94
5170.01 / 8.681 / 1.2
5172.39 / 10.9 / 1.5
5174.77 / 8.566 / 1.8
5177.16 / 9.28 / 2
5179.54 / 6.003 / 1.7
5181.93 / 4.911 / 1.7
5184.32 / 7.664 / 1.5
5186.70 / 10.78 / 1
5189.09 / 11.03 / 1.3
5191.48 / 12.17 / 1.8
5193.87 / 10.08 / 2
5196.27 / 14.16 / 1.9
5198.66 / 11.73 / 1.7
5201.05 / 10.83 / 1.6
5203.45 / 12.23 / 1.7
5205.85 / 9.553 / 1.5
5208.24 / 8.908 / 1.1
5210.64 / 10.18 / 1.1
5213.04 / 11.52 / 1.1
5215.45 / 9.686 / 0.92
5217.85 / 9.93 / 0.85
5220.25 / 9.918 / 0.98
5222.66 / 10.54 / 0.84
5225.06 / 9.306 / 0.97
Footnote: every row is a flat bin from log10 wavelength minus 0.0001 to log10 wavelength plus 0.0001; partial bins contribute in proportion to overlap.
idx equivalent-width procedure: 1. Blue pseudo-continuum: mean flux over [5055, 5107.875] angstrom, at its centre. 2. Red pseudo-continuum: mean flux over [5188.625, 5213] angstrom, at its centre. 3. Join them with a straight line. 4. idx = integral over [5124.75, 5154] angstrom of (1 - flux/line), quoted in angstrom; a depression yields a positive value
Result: 2.5 angstrom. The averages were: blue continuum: 10.5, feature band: 9.89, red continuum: 11.1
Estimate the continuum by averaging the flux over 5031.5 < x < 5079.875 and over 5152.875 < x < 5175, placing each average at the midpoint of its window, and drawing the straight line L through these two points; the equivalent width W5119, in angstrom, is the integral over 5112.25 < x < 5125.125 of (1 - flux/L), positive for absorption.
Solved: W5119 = -0.3 angstrom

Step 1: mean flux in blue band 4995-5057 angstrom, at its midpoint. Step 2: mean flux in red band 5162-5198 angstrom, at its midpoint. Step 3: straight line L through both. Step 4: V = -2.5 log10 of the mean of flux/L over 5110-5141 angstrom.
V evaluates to -0.036 mag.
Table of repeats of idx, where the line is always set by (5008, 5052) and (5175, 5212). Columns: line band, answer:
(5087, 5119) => -1.7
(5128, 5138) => 0.2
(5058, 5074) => -1.7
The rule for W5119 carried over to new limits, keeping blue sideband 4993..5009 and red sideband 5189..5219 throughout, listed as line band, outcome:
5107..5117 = 0.3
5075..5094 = -0.4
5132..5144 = 0.2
